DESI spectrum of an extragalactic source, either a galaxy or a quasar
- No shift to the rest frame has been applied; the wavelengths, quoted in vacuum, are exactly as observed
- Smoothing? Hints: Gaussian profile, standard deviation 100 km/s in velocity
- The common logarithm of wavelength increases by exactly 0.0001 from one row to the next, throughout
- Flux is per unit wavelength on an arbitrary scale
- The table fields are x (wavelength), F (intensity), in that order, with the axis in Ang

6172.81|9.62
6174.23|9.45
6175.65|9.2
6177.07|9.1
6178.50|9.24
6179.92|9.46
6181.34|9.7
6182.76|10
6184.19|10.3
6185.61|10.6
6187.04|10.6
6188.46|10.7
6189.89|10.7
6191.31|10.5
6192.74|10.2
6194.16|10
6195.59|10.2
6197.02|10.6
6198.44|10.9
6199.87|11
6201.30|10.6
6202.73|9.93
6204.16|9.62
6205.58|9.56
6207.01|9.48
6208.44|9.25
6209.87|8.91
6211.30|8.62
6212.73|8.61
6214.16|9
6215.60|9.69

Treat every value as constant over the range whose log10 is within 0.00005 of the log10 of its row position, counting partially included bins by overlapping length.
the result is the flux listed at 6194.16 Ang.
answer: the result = 10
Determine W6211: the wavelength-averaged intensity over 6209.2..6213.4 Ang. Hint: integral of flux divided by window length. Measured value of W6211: 8.71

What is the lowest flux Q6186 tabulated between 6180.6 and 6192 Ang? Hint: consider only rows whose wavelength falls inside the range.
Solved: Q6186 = 9.7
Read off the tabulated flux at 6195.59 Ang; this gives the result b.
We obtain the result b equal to 10.2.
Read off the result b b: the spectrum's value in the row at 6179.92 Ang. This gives 9.46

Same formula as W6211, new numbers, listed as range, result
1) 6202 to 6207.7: 9.66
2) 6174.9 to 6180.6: 9.25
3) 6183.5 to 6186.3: 10.5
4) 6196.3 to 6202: 10.8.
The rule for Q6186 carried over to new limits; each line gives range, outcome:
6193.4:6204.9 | 9.62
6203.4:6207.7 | 9.48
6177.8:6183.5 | 9.24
